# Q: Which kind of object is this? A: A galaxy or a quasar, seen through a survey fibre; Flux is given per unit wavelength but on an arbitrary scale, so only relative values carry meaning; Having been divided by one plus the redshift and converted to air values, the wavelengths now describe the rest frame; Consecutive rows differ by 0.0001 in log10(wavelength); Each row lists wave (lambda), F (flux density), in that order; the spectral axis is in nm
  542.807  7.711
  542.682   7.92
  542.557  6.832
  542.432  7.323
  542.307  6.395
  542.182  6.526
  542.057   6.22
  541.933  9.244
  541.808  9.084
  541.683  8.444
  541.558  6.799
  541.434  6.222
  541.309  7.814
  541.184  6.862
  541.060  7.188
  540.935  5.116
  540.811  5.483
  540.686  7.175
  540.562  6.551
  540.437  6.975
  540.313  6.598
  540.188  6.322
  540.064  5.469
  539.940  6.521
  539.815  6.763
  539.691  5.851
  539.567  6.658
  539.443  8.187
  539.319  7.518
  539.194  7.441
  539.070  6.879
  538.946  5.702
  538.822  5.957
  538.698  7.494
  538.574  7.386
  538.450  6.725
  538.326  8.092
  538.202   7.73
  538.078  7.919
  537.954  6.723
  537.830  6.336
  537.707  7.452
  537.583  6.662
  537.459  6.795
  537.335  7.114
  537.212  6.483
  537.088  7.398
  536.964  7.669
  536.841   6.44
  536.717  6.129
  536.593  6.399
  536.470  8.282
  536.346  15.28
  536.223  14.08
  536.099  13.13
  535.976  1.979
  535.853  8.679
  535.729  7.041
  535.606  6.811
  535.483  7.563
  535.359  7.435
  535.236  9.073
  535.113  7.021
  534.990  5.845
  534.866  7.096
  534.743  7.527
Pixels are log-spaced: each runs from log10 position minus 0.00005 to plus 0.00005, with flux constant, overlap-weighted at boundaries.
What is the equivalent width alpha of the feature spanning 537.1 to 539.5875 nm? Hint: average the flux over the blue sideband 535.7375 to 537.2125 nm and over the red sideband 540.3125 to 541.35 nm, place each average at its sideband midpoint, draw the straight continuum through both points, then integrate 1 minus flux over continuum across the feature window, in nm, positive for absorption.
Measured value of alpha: 0.20 nm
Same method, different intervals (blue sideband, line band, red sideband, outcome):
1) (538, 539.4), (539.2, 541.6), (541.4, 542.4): 0.211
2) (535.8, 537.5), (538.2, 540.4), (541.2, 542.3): 0.290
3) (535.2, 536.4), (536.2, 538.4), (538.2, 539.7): 0.086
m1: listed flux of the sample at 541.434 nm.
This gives 6.222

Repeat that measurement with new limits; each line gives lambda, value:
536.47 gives 8.282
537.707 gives 7.452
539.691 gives 5.851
